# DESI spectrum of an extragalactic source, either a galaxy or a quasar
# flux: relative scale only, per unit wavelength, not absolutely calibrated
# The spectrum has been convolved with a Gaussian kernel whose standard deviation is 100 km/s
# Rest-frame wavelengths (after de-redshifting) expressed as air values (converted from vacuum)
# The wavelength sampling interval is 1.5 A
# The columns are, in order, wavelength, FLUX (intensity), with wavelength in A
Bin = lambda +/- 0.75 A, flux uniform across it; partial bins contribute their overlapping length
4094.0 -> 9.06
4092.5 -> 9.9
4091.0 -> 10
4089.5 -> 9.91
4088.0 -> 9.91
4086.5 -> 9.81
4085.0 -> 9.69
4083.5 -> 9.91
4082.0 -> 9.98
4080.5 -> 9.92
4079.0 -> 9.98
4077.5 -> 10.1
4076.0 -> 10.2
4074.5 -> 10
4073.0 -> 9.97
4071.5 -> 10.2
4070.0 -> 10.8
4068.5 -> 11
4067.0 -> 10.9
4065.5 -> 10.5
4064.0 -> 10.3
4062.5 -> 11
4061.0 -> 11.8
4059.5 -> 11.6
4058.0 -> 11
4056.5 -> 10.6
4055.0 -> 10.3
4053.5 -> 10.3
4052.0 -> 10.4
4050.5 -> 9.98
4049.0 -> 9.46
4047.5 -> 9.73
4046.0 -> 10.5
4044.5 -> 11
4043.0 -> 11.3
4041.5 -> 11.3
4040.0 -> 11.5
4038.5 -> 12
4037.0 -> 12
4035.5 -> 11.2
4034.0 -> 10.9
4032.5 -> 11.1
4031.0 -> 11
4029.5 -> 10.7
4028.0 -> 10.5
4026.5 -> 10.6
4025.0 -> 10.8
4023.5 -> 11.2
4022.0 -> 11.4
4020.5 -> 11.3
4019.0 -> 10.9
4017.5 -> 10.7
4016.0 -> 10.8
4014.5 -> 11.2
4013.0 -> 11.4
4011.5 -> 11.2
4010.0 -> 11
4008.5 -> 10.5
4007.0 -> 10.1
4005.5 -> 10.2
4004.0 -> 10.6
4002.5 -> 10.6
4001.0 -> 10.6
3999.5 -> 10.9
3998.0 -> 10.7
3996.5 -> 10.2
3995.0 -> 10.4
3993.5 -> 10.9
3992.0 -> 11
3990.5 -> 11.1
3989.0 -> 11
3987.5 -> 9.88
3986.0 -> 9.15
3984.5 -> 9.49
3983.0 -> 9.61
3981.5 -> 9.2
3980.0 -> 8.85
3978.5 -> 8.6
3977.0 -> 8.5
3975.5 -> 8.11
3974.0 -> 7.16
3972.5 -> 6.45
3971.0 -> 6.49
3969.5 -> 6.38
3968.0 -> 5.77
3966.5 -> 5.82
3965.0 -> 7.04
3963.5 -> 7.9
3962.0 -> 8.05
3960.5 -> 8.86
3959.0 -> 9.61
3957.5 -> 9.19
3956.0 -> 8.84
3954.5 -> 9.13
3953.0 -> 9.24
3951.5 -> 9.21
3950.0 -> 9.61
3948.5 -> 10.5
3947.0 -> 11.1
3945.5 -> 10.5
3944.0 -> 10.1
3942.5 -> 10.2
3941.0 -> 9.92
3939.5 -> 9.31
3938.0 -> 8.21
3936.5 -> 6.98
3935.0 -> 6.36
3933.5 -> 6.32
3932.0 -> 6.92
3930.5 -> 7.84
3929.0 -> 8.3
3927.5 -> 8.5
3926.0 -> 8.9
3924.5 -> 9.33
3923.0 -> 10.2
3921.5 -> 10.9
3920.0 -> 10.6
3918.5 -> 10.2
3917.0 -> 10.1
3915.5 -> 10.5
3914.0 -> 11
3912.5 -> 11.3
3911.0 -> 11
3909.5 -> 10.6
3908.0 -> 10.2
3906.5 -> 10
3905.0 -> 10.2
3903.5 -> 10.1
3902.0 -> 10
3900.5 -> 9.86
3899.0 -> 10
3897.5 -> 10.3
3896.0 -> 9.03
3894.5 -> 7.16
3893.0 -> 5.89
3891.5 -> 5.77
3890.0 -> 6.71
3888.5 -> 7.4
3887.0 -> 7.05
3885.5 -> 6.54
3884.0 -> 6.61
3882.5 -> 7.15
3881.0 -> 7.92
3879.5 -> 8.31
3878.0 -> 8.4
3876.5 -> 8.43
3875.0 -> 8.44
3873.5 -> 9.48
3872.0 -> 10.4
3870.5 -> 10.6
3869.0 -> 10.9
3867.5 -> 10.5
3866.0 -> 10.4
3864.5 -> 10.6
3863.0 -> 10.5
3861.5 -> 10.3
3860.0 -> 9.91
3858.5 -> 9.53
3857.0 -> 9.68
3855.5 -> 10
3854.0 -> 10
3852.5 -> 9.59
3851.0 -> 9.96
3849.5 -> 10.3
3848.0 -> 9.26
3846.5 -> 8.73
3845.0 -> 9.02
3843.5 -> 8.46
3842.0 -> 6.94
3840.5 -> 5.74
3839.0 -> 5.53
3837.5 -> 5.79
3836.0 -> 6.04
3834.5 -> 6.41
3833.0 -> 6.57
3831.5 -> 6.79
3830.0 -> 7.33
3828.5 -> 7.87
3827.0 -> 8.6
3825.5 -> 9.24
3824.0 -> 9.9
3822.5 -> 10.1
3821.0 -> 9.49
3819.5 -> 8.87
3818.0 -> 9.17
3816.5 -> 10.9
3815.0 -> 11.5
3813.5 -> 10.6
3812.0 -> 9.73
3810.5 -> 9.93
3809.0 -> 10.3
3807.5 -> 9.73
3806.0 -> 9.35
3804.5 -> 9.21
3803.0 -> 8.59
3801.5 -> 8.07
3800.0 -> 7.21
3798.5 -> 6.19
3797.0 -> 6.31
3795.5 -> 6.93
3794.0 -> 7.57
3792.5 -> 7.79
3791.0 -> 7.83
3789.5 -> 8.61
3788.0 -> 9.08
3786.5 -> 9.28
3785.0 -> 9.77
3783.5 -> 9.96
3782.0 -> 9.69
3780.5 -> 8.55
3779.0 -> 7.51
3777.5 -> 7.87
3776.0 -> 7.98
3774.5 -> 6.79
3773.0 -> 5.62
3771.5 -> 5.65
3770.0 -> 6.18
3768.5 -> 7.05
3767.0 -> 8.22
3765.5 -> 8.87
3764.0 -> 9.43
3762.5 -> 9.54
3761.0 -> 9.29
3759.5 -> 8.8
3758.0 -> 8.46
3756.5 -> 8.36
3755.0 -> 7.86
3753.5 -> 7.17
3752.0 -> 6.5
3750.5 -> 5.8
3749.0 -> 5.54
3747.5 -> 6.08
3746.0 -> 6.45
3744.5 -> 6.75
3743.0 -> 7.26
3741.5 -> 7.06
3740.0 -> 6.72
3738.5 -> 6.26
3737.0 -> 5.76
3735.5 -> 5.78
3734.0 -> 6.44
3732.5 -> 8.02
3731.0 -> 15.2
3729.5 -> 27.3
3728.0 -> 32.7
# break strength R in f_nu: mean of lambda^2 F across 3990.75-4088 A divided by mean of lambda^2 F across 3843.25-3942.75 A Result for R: 1.26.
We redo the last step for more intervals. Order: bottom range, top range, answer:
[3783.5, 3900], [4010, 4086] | 1.38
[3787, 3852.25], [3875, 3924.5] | 1.12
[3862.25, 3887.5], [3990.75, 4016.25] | 1.28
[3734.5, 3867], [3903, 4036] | 1.27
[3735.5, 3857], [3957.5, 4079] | 1.39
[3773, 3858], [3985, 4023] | 1.38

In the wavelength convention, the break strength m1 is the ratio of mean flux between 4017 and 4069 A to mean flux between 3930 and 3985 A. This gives 1.29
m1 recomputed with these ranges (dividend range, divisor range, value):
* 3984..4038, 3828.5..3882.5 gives 1.23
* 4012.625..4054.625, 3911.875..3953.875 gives 1.16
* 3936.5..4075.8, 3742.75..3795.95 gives 1.28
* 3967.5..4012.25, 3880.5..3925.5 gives 1.04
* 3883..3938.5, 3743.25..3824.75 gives 1.07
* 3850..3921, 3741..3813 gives 1.17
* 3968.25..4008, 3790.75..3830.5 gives 1.07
